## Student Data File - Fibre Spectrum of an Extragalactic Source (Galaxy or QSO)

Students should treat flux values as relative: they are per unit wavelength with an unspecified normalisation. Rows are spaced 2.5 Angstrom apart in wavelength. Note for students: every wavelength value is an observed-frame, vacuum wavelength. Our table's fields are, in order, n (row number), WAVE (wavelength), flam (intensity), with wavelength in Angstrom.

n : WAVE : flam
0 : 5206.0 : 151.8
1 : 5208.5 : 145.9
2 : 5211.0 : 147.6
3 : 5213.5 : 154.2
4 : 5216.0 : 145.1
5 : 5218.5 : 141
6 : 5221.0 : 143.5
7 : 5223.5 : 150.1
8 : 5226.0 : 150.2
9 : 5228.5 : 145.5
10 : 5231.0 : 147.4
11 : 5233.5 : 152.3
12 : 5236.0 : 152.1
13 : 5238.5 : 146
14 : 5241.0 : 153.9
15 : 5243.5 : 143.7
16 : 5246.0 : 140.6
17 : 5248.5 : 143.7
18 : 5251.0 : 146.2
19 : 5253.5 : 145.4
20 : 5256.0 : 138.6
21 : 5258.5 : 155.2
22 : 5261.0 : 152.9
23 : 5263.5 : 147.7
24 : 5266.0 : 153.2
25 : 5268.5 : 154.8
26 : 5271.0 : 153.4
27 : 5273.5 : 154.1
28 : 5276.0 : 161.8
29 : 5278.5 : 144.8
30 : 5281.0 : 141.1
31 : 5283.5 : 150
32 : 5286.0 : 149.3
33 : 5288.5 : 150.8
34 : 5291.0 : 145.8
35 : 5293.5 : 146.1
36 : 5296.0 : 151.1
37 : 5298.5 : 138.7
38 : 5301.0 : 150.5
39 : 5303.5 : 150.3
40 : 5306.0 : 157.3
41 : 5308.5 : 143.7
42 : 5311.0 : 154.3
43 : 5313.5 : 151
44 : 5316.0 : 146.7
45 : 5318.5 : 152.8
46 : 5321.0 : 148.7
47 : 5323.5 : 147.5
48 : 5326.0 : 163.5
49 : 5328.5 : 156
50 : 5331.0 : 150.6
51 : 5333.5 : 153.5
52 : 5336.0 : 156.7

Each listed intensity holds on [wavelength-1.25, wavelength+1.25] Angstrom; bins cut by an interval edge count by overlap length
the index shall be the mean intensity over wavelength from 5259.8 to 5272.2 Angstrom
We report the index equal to 152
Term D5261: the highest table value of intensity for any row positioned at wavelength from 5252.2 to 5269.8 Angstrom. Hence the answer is 155.2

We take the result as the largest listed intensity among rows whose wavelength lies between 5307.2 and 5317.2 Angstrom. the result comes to 154.3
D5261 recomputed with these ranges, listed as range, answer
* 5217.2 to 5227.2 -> 150.2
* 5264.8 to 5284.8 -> 161.8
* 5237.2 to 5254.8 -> 153.9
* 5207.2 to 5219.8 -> 154.2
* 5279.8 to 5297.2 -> 151.1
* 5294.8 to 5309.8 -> 157.3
